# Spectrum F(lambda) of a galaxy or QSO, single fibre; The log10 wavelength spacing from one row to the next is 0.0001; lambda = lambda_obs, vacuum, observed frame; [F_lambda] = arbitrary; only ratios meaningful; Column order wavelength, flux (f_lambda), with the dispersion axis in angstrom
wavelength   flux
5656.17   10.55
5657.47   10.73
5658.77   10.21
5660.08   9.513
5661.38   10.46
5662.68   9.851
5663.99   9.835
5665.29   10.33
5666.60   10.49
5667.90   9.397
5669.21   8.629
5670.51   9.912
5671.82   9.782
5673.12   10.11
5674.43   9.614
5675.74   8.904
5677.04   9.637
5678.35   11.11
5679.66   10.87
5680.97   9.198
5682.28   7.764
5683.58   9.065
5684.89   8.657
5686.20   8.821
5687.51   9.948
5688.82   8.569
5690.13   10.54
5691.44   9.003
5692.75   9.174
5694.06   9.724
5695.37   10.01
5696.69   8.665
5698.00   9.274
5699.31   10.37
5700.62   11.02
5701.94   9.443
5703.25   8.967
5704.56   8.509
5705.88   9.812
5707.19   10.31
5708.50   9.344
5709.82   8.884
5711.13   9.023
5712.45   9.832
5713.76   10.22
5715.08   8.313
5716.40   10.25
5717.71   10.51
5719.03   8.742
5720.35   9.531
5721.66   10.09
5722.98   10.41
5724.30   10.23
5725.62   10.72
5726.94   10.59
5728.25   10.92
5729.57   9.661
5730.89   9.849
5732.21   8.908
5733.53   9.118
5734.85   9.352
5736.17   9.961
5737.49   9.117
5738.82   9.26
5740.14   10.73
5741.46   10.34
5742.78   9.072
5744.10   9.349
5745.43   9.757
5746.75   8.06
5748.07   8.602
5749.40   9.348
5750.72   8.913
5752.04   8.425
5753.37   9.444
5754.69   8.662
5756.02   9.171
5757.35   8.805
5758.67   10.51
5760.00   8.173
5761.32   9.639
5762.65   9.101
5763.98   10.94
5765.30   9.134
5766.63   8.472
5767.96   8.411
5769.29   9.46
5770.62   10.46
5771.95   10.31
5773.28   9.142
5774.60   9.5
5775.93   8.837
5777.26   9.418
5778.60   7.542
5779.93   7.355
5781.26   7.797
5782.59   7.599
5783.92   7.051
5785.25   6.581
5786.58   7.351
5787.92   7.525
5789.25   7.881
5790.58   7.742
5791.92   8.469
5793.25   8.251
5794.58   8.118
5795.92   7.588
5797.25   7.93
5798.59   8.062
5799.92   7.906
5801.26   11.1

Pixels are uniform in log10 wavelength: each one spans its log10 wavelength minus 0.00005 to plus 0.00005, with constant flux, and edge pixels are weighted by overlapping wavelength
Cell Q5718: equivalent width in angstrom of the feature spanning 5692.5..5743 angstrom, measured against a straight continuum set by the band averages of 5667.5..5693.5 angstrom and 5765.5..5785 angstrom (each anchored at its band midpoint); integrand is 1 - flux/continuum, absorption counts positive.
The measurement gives -3.3 angstrom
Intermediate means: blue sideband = 9.44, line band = 9.71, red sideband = 8.63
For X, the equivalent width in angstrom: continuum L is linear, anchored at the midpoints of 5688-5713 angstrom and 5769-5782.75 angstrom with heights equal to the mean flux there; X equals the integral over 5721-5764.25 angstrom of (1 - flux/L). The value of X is -1.8 angstrom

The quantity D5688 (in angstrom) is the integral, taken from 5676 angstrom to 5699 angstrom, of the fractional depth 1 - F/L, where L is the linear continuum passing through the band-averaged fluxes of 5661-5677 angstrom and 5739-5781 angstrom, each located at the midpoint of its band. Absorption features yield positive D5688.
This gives 0.5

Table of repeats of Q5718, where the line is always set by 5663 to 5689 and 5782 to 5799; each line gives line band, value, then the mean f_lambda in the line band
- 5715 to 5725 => -1.1 angstrom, 9.84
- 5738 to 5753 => -1.5 angstrom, 9.26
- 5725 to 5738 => -1.8 angstrom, 9.83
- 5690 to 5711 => -0.9 angstrom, 9.53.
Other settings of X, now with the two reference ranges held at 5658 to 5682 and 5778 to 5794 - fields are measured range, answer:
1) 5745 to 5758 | -1.0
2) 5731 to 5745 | -1.7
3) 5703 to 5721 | -0.8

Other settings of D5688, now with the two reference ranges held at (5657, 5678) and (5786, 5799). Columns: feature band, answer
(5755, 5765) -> -1.2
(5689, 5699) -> 0.0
